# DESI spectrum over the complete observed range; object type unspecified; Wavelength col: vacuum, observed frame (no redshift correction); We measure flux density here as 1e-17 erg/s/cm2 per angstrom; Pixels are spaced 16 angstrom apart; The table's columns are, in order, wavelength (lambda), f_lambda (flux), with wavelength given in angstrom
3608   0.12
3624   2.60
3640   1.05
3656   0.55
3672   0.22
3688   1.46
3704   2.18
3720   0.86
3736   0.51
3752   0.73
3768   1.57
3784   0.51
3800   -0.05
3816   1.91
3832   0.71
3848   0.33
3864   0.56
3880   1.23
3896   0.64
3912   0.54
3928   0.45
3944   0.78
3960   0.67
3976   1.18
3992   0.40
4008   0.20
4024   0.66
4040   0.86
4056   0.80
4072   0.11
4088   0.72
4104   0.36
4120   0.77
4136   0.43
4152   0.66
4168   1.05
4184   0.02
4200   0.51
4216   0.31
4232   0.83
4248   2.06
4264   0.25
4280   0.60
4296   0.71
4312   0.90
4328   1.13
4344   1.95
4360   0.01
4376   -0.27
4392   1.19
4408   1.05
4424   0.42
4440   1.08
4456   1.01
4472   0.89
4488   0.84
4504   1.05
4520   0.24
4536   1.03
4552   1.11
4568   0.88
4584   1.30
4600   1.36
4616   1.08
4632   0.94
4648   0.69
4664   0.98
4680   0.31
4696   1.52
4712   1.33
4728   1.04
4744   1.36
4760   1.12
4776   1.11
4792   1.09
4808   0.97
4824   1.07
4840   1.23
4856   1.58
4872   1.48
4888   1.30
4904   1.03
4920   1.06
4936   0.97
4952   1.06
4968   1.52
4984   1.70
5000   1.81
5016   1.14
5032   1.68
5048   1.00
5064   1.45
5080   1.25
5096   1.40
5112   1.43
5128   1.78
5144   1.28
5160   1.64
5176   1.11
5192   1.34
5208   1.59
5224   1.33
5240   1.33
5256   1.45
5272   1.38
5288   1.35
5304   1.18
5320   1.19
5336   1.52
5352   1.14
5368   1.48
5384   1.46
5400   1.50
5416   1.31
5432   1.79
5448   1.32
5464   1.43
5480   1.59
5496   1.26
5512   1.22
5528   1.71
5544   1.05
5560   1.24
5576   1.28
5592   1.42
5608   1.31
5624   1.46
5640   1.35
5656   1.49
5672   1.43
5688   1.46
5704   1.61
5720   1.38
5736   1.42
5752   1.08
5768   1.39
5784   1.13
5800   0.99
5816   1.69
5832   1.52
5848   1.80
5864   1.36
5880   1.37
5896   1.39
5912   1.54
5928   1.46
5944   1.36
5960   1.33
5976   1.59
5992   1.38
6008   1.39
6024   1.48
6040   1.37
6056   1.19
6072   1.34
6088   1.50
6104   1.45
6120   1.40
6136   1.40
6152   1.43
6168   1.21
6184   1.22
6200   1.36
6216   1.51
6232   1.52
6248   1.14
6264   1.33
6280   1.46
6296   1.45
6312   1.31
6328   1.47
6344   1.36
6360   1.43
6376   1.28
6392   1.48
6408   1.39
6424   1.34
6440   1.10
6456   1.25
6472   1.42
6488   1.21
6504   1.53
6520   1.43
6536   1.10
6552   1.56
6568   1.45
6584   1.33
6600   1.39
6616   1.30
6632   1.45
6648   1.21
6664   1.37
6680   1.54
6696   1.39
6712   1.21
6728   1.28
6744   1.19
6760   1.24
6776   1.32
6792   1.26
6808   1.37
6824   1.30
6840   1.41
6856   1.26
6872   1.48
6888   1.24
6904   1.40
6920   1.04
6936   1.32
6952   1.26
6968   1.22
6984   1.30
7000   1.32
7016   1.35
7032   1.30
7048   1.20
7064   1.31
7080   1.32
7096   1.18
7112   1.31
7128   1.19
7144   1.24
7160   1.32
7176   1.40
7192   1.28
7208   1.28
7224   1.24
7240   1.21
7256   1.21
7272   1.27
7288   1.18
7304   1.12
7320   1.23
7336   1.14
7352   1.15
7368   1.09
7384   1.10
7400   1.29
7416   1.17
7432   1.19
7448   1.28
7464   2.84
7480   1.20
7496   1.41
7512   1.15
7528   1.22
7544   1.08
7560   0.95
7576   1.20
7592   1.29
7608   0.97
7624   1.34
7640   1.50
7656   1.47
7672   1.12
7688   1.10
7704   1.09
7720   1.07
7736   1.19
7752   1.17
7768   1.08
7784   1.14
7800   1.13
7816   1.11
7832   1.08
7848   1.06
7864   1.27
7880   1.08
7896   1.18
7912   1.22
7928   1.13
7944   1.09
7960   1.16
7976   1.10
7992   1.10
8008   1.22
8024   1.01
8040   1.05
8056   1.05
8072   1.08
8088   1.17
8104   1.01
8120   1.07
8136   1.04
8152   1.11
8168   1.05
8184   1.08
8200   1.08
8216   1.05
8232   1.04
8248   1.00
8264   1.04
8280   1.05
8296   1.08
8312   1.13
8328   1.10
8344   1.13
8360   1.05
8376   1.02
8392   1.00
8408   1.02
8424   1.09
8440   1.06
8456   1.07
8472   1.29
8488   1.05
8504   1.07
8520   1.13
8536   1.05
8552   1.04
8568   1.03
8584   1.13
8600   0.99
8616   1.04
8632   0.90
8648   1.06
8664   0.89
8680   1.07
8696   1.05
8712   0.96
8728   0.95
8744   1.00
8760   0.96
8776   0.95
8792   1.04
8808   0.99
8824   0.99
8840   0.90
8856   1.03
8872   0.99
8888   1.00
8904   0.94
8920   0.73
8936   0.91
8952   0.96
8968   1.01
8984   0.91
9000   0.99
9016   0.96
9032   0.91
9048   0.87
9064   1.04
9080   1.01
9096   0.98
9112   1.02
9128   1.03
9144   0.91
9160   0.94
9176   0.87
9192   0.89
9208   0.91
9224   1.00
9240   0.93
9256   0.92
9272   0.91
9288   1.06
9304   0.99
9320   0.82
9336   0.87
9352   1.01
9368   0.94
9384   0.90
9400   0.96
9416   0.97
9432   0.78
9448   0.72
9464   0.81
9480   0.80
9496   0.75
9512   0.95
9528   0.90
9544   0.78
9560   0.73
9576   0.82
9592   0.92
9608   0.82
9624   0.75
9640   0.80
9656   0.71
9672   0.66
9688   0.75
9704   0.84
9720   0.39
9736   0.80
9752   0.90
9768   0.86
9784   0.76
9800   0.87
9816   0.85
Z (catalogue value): 0.138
